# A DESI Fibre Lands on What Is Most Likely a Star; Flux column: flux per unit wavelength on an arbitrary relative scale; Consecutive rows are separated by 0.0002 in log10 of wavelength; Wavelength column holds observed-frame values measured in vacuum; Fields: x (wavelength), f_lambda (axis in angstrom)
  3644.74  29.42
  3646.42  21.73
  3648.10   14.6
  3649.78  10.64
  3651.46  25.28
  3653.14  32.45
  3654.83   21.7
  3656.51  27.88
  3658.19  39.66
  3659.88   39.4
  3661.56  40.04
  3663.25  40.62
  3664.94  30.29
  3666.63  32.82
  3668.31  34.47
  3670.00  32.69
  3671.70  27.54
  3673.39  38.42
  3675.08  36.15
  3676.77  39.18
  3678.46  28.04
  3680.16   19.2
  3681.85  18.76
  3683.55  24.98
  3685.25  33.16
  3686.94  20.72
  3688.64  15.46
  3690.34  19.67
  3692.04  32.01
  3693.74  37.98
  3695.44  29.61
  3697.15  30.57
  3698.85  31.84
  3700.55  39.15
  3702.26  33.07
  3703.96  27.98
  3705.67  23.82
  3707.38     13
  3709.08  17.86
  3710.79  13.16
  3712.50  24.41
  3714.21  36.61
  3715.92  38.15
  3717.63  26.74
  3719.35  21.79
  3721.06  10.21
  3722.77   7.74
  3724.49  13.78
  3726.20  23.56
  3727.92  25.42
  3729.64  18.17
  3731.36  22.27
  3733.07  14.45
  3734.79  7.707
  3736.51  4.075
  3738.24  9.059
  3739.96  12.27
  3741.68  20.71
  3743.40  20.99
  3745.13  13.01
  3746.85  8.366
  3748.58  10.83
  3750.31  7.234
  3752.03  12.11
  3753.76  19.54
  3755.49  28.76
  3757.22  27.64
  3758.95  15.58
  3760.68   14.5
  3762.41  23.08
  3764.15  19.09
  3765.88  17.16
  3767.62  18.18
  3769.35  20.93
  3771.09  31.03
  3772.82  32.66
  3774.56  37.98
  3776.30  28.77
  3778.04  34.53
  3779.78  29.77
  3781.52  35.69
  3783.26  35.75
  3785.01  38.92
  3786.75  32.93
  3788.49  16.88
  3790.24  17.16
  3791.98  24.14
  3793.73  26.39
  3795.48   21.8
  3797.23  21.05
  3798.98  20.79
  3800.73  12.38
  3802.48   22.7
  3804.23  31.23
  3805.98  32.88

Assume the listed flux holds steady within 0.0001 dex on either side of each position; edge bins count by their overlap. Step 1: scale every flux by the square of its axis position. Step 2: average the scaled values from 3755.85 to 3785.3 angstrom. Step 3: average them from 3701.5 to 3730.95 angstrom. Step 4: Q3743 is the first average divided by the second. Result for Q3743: 1.26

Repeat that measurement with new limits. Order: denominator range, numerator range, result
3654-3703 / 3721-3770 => 0.54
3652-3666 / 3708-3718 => 0.79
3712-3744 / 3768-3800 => 1.54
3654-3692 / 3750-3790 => 0.89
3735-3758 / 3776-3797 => 1.96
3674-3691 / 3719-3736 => 0.64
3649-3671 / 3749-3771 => 0.64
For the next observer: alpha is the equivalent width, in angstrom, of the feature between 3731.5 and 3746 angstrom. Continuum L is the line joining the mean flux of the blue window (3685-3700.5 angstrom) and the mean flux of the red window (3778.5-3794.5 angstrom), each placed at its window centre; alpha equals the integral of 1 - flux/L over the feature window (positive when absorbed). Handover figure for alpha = 7.8 angstrom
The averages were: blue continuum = 28.3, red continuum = 28.8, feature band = 13.3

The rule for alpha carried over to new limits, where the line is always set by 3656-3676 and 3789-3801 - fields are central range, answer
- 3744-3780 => 4.1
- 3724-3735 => 3.7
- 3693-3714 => 2.7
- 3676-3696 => 3.9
